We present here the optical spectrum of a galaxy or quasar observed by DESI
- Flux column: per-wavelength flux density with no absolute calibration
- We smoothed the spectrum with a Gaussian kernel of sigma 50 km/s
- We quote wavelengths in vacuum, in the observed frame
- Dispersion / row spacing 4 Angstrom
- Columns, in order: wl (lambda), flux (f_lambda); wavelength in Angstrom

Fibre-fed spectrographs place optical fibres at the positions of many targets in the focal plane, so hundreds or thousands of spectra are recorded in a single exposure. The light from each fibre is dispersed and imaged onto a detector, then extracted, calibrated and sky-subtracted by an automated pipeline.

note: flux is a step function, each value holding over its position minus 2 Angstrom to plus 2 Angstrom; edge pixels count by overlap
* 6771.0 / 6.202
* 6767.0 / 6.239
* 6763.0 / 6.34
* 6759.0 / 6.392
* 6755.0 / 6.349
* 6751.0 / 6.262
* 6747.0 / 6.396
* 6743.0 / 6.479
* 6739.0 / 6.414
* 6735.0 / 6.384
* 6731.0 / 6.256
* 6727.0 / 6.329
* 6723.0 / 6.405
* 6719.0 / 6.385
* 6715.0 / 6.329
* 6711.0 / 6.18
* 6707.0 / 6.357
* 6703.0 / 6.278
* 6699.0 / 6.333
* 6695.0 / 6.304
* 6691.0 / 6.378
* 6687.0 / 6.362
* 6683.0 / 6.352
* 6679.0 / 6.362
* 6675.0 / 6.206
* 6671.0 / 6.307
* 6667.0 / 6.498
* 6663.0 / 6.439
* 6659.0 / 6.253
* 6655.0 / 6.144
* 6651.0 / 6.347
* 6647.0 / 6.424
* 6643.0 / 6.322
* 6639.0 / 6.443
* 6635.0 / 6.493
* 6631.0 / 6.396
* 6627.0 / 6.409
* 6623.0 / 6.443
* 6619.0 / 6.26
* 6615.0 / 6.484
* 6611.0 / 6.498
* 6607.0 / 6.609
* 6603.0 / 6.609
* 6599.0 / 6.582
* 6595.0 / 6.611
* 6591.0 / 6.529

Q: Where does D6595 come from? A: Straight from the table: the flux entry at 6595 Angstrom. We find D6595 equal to 6.611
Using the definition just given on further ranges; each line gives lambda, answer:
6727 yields 6.329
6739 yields 6.414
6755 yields 6.349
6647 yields 6.424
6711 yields 6.18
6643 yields 6.322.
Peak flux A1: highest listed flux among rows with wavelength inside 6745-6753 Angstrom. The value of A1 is 6.396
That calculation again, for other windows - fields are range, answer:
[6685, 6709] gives 6.378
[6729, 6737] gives 6.384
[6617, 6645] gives 6.493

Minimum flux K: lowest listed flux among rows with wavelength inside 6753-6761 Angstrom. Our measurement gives 6.349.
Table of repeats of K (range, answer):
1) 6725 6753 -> 6.256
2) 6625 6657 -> 6.144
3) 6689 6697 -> 6.304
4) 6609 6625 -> 6.26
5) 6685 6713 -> 6.18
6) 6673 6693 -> 6.206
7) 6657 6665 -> 6.253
